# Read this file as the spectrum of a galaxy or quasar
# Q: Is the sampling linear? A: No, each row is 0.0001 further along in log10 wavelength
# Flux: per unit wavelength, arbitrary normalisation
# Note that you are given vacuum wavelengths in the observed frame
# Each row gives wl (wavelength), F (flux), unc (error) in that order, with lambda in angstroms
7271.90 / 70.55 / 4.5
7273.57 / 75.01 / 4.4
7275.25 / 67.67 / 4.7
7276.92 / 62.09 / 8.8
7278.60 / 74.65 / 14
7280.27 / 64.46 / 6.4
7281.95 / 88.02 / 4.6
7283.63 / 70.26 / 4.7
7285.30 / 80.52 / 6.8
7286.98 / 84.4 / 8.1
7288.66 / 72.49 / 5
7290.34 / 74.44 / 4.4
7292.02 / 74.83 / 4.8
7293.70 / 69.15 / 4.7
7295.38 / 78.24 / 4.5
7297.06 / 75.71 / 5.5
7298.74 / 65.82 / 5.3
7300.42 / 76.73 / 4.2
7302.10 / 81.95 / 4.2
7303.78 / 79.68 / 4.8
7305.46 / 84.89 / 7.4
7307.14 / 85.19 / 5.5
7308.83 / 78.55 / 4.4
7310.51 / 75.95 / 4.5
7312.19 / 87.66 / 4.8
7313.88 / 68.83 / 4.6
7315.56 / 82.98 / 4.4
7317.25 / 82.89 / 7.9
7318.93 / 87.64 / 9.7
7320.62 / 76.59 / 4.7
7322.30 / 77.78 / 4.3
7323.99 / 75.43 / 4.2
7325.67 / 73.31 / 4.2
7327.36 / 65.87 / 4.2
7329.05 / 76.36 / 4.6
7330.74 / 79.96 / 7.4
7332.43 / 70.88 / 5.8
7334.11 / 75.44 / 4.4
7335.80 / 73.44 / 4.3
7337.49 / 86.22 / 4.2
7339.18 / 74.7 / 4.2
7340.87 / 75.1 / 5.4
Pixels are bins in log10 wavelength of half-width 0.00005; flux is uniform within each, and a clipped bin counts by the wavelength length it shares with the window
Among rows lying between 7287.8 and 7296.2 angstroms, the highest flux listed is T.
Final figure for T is 78.24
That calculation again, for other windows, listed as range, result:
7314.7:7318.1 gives 82.98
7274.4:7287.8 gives 88.02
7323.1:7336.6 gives 79.96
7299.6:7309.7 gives 85.19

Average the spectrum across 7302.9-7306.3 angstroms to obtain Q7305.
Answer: 82.4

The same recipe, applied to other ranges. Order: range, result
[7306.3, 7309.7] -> 81.7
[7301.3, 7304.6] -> 80.8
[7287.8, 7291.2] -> 73.4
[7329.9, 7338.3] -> 77.2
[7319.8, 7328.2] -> 73.8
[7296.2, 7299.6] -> 70.9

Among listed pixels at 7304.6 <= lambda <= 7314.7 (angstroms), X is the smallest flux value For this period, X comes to 68.83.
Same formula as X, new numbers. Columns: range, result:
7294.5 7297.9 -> 75.71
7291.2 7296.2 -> 69.15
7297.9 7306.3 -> 65.82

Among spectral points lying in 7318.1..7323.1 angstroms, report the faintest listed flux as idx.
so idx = 76.59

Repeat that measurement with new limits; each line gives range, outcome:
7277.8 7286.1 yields 64.46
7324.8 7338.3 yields 65.87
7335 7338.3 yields 73.44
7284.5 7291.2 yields 72.49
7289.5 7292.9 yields 74.44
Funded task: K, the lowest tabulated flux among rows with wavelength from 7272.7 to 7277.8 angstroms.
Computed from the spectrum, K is 62.09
